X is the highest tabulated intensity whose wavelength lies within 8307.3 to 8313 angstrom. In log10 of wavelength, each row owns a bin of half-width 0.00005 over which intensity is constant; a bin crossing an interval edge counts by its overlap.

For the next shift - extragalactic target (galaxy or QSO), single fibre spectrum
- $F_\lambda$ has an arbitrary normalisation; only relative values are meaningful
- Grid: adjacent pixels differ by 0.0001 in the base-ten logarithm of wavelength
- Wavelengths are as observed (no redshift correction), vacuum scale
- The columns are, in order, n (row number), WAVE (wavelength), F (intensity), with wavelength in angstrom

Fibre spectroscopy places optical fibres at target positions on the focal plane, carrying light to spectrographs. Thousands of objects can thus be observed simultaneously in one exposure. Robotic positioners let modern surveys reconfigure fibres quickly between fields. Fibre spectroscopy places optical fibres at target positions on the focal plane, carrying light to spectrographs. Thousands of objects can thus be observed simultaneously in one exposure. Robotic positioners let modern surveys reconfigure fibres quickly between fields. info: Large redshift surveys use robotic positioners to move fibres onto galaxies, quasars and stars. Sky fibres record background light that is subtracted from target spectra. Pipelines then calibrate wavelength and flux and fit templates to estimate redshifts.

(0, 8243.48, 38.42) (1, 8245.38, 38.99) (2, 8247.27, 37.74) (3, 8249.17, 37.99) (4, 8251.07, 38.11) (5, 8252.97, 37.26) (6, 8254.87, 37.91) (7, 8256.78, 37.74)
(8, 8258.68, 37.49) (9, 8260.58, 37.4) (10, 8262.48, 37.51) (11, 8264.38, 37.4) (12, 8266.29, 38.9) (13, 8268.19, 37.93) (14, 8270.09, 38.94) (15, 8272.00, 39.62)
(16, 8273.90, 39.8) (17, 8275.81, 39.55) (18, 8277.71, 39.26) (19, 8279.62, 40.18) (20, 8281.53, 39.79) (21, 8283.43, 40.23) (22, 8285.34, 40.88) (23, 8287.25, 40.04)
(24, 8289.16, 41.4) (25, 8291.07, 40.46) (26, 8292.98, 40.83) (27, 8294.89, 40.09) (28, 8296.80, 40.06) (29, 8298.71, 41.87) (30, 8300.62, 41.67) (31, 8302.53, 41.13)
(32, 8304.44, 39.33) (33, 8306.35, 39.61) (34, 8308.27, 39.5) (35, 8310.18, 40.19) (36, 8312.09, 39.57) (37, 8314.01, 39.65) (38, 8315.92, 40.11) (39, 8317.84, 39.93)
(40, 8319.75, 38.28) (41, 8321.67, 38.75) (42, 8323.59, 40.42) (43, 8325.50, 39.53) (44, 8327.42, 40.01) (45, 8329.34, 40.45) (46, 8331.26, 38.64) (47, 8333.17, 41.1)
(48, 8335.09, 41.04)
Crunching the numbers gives 40.19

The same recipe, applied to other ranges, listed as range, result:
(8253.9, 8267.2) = 38.9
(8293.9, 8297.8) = 40.09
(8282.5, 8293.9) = 41.4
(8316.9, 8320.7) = 39.93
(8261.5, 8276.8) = 39.8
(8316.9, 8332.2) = 40.45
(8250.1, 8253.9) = 38.11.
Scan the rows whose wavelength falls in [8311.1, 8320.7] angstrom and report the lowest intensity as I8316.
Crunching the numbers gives 38.28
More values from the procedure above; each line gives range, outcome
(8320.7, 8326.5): 38.75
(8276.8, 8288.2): 39.26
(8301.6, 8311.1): 39.33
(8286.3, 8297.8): 40.04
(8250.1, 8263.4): 37.26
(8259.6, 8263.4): 37.4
